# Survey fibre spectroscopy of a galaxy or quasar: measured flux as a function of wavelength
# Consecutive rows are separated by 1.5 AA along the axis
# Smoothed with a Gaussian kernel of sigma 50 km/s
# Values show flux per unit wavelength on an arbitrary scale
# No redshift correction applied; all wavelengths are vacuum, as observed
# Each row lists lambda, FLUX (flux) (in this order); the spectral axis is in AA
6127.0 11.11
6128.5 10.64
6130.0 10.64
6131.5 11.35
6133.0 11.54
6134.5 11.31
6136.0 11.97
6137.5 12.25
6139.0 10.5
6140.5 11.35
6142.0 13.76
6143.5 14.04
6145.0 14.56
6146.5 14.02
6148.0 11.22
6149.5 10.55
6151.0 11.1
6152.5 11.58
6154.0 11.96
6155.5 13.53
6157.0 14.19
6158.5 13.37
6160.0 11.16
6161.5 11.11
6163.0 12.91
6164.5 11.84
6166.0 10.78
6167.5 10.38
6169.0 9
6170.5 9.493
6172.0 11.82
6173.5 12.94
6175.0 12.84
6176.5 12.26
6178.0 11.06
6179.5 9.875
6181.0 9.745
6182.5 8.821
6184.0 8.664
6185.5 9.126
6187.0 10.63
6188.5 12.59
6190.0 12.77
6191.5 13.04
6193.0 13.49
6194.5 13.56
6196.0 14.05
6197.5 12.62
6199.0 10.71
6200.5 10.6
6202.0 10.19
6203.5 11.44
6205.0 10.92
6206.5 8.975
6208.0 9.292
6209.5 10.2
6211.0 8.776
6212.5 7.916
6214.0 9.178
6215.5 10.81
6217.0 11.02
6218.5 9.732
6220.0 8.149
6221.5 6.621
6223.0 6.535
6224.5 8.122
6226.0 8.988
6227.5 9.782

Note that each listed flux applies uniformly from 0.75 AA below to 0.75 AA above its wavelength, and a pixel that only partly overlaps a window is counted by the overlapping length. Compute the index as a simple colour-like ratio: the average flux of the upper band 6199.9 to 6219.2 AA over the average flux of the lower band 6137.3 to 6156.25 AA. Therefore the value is 0.8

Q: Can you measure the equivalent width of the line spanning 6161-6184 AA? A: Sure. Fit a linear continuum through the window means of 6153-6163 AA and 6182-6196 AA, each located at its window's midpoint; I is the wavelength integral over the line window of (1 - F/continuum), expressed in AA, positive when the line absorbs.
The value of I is 2.3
